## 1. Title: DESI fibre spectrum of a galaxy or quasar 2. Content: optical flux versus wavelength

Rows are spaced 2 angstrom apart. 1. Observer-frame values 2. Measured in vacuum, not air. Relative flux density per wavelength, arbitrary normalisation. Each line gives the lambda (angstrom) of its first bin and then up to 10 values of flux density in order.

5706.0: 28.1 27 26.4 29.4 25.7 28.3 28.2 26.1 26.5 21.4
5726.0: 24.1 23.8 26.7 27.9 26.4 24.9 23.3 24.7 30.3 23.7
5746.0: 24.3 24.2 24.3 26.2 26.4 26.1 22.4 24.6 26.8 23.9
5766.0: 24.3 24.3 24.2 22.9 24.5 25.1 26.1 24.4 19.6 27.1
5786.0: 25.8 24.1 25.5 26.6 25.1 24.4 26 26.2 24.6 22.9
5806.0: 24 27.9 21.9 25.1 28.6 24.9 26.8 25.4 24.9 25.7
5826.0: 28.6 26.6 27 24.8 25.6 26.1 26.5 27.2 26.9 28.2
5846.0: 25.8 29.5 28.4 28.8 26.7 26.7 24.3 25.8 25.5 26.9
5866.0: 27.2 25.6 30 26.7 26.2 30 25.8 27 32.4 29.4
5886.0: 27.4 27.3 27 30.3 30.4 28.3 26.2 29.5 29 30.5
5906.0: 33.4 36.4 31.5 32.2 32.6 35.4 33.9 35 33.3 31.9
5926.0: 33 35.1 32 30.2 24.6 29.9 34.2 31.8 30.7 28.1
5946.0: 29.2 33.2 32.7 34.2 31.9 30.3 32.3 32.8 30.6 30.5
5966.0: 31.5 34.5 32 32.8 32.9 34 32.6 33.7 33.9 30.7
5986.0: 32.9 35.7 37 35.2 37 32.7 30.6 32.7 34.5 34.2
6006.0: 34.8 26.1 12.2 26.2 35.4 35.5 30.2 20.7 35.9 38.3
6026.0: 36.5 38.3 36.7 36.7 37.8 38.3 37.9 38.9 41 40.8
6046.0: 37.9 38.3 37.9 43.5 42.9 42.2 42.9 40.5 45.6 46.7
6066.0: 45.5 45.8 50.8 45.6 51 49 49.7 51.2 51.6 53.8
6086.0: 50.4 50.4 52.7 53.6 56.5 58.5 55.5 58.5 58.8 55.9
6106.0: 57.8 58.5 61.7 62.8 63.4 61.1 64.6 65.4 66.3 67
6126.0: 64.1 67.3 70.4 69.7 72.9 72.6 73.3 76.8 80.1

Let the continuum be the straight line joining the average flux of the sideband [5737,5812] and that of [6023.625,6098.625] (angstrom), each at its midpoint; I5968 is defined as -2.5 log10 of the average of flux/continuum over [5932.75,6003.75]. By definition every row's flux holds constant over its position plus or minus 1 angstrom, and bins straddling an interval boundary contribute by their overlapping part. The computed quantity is 0.19 mag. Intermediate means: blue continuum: 24.8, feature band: 32.4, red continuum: 45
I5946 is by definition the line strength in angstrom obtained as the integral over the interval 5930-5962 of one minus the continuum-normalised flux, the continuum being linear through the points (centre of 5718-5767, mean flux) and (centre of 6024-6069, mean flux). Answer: 3.95 angstrom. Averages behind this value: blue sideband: 25.2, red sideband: 40.5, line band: 31.1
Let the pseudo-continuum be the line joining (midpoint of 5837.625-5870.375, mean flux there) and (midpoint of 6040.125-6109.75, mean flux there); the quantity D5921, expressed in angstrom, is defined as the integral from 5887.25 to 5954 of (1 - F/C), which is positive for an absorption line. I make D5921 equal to 4.42 angstrom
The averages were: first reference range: 27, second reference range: 48.9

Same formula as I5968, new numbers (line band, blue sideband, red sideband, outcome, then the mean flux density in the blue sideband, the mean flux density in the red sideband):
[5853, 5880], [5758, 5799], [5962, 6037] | 0.05 mag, 24.7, 33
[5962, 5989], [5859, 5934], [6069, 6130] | 0.23 mag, 29.9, 57.3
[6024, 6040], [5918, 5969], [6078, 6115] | 0.21 mag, 31.8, 56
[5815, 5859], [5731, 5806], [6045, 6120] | 0.16 mag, 25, 51.4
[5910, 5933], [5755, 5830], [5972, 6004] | -0.08 mag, 25.1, 33.7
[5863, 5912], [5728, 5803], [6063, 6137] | 0.26 mag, 25.1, 57.8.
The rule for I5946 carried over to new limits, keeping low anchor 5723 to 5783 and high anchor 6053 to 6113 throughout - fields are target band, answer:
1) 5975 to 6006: 7.2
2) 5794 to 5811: 2.4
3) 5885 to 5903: 3.9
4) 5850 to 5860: 1.9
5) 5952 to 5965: 3.1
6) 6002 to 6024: 7.7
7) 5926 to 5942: 3.3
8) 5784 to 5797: 1.1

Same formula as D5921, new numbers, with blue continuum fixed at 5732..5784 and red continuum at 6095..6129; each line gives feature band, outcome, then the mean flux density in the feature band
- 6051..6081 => 5.6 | 46.2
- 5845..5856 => 2.1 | 27.7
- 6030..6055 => 7.0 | 39.2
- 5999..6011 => 5.1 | 29.1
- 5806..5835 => 5.0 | 25.9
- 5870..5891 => 5.3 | 28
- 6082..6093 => 1.3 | 52.1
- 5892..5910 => 4.2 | 30.5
